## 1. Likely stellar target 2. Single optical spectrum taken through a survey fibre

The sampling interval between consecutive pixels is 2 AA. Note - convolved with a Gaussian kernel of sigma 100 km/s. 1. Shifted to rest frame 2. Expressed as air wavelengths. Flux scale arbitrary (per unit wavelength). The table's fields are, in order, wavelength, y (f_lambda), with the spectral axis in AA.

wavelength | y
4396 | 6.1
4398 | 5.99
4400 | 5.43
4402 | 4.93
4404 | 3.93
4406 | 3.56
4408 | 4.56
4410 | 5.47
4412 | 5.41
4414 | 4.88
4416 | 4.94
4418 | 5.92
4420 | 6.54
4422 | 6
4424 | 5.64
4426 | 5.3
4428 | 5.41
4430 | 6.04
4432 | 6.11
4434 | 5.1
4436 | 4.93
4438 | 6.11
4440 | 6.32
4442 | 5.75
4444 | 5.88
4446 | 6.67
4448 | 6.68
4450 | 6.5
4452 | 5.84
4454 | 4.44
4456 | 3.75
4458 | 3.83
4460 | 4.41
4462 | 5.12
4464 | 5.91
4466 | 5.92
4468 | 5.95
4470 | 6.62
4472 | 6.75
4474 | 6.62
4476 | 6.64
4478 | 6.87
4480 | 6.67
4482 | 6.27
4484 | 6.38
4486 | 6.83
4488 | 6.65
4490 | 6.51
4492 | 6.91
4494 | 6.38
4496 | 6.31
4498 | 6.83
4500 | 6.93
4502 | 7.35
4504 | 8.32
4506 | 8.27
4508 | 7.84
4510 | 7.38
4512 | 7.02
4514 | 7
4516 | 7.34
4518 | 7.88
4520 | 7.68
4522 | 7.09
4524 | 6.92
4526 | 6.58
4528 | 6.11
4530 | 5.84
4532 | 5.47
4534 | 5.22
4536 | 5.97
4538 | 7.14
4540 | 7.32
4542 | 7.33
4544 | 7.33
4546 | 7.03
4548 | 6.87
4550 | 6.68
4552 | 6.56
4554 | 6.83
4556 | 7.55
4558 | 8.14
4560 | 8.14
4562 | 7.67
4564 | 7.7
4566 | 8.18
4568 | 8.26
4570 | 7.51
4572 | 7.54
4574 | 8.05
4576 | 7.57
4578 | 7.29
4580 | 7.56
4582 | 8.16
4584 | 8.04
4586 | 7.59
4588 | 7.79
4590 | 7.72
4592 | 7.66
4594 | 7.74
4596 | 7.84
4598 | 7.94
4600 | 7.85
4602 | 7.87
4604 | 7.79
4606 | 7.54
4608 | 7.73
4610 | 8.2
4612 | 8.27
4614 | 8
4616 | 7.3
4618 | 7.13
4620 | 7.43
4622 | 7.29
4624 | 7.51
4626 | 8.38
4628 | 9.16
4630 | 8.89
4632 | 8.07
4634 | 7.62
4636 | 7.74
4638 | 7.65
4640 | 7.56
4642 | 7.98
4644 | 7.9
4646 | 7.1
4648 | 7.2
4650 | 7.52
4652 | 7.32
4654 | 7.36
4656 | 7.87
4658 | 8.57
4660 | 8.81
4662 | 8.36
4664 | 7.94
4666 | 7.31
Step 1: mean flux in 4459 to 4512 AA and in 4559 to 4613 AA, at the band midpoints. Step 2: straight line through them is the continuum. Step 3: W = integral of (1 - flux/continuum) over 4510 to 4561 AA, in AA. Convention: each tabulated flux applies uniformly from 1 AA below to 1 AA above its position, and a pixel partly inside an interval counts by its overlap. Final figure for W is 2.1 AA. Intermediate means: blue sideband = 6.65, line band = 6.93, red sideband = 7.82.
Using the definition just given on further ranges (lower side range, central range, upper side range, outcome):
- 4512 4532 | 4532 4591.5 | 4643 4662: -1.9 AA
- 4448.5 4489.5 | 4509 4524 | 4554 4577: -1.0 AA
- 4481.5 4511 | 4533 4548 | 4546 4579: 1.2 AA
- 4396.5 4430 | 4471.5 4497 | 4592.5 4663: -2.0 AA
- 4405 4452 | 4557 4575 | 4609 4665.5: -2.1 AA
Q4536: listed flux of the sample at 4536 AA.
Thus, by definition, 5.97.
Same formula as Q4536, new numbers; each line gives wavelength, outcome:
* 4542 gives 7.33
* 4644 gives 7.9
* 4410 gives 5.47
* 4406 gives 3.56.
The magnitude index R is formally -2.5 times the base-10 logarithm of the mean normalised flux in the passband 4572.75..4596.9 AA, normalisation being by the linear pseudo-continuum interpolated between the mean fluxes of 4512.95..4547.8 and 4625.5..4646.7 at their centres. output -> -0.05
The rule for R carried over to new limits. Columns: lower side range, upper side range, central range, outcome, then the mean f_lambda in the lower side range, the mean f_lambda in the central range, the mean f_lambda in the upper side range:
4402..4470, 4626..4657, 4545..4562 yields -0.07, 5.43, 7.25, 7.81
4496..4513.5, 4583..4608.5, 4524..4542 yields 0.19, 7.41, 6.31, 7.78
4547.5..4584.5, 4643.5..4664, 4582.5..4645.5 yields -0.02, 7.6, 7.84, 7.81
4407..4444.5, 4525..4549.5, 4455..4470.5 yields 0.15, 5.59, 5.14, 6.52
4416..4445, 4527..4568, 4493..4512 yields -0.12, 5.76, 7.28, 6.99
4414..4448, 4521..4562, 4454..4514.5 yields -0.02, 5.79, 6.44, 6.83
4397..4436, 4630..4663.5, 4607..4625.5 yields -0.03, 5.31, 7.67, 7.82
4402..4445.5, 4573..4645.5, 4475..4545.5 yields -0.06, 5.42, 6.87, 7.82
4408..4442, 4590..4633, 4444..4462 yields 0.12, 5.6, 5.29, 7.88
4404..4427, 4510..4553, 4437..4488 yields -0.02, 5.23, 5.96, 6.79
